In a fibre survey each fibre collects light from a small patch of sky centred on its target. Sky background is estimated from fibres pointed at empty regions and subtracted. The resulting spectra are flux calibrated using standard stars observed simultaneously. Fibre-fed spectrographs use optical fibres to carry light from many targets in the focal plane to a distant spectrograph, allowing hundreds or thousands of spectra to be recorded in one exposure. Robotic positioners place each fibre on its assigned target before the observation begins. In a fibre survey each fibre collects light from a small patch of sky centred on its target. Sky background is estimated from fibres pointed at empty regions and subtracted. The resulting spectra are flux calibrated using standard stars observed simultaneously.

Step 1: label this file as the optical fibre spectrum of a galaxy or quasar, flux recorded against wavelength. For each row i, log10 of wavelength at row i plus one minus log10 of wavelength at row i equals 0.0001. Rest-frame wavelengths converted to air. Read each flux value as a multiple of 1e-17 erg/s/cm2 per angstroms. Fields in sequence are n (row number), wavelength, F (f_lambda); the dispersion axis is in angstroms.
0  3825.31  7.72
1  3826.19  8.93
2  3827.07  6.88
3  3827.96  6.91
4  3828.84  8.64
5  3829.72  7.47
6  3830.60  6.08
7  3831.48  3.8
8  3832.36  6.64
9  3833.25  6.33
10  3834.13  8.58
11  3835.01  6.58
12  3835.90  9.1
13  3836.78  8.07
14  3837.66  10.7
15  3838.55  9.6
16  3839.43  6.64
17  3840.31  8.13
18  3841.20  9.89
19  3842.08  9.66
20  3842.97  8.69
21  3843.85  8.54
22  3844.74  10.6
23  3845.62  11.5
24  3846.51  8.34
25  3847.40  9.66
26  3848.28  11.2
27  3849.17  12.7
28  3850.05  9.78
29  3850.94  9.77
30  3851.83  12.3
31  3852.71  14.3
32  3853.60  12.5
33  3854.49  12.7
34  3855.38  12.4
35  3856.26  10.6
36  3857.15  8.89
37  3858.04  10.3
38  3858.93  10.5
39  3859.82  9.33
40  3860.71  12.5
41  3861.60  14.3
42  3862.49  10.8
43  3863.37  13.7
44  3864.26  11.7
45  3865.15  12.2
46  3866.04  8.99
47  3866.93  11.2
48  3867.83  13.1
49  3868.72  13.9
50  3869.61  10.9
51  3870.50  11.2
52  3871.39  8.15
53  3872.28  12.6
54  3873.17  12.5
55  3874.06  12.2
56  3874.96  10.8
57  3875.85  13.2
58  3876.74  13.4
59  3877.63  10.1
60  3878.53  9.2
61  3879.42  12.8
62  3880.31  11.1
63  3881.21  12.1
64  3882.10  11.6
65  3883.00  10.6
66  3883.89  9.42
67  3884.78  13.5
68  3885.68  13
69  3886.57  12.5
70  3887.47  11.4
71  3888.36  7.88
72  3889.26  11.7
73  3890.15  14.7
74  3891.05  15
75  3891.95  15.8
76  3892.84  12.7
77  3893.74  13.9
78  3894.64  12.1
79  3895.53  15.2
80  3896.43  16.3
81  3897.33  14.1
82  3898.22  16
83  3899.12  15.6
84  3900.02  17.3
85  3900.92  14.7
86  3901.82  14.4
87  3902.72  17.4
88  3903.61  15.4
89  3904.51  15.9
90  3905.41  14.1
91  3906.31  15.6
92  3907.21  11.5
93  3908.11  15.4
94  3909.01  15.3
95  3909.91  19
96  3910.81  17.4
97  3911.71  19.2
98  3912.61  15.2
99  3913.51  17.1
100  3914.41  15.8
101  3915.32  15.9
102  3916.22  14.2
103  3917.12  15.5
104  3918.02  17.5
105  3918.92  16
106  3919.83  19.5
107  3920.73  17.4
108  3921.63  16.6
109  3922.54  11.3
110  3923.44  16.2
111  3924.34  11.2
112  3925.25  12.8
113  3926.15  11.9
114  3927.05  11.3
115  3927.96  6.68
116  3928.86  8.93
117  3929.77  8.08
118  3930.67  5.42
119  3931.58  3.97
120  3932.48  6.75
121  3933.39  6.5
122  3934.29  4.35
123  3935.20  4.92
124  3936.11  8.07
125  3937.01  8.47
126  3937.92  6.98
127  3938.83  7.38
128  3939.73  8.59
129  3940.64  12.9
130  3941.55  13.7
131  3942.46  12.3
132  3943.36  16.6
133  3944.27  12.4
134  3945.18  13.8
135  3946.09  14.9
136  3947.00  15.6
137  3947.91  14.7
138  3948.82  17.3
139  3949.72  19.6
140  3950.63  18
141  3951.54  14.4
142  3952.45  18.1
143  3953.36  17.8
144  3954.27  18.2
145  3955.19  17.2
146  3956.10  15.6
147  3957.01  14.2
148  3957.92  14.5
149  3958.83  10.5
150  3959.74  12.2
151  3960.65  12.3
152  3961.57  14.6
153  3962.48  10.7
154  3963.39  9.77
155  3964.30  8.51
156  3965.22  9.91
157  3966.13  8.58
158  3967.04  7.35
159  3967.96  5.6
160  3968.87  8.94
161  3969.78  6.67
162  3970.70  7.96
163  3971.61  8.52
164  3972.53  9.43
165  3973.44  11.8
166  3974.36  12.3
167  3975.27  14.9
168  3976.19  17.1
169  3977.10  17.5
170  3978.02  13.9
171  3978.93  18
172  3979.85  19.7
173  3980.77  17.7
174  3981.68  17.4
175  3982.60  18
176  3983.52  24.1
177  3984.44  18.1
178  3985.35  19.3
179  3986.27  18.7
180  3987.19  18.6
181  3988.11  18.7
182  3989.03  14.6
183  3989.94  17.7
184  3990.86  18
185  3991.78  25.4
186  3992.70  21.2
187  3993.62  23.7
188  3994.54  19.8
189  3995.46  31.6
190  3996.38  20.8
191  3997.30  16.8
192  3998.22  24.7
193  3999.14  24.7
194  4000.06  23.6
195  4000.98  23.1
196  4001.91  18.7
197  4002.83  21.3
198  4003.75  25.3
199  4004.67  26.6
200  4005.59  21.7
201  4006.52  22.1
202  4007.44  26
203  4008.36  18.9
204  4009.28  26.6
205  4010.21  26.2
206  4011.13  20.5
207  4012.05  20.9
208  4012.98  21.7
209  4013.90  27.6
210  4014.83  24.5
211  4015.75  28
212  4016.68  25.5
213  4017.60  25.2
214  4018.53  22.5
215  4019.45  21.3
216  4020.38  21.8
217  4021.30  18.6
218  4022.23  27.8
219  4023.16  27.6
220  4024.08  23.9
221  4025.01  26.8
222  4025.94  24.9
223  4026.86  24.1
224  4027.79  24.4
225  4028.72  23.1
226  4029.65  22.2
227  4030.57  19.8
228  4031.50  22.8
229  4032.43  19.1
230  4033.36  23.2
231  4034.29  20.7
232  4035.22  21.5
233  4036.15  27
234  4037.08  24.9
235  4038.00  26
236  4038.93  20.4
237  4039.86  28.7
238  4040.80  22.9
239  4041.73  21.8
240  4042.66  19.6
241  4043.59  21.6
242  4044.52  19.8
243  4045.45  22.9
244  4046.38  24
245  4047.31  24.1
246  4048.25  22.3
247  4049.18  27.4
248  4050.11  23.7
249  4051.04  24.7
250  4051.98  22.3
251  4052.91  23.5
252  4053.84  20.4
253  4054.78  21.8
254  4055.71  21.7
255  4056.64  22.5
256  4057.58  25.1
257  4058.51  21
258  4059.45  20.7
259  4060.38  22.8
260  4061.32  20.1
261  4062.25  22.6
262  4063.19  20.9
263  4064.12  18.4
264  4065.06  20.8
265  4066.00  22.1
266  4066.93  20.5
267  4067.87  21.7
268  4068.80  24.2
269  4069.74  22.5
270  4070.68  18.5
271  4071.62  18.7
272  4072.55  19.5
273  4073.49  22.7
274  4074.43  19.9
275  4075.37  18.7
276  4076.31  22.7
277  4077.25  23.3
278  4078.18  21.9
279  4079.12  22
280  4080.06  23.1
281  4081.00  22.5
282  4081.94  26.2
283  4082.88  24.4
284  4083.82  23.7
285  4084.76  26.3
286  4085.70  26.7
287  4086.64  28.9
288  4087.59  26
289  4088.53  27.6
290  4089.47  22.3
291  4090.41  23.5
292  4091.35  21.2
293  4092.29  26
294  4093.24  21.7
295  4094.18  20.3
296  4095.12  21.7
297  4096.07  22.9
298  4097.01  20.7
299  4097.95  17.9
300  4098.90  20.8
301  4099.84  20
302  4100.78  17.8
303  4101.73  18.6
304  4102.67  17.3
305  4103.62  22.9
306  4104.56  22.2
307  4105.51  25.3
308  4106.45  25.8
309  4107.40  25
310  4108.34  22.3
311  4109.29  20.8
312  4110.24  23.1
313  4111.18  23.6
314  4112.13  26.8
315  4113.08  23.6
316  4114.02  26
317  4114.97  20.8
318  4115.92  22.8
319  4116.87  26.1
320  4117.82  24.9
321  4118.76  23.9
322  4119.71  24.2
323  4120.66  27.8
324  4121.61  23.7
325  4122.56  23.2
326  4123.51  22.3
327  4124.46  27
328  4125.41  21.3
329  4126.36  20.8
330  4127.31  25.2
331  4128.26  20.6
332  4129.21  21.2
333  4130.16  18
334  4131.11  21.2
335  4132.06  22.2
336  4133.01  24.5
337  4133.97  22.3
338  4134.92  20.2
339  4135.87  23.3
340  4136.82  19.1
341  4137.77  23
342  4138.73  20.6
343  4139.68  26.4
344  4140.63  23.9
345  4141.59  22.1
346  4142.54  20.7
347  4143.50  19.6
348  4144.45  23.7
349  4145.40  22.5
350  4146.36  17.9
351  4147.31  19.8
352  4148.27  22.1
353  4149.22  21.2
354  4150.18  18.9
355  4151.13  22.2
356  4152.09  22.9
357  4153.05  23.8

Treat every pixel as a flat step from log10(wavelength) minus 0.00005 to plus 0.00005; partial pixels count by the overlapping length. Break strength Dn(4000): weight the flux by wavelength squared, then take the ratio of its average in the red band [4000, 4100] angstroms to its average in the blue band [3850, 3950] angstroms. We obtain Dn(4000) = 1.95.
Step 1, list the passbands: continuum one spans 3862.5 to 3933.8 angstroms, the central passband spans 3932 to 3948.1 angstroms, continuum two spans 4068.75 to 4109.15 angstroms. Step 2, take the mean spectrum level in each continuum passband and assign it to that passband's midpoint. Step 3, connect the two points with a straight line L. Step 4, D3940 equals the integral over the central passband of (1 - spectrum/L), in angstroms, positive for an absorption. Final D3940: 5.1 angstroms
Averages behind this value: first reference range 13.1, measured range 10.4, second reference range 22.4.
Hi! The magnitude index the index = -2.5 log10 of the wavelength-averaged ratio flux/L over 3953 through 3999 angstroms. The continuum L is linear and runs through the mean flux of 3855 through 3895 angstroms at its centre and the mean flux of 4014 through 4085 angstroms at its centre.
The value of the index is 0.17 mag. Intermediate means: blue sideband 11.8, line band 15.7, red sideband 22.8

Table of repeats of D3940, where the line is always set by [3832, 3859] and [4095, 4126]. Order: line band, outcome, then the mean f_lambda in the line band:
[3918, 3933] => 2.21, 11.7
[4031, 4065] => -4.84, 22.6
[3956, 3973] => 5.91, 10.2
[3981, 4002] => -4.62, 20.8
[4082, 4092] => -1.59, 25.1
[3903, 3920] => -3.84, 16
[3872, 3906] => -3.45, 13.2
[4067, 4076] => 0.07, 20.7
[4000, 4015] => -4.58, 23.2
